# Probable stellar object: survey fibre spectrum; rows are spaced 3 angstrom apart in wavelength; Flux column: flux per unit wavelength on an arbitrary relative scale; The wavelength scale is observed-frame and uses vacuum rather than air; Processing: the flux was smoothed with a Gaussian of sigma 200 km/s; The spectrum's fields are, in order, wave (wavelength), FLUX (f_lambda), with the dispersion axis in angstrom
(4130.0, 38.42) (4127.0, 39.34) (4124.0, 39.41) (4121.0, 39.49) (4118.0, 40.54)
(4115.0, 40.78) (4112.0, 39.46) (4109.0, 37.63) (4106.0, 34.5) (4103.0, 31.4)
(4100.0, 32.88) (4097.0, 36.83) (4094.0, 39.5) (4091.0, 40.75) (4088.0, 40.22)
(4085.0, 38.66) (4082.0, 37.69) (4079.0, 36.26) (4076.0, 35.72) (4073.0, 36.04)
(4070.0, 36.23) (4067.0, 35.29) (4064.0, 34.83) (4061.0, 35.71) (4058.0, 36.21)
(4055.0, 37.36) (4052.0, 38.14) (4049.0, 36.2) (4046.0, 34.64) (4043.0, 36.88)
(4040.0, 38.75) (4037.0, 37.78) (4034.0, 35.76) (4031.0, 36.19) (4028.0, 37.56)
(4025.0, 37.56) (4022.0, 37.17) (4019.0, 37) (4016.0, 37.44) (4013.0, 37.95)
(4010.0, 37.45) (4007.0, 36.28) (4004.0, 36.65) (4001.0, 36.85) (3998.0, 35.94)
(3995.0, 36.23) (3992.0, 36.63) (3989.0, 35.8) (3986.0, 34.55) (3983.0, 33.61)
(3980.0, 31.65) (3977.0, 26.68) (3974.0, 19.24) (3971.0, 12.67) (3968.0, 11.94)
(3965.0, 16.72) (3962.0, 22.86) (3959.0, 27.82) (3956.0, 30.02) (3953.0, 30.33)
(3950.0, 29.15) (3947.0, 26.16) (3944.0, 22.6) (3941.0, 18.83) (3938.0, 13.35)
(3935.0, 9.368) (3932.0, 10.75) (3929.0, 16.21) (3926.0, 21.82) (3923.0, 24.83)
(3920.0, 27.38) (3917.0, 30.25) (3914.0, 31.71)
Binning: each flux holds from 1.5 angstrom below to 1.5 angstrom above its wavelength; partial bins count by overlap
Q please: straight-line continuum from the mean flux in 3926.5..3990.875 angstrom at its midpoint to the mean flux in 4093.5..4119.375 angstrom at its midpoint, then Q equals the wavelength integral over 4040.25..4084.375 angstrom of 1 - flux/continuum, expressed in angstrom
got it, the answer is -4.9 angstrom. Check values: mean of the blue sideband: 22.9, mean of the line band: 36.3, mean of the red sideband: 36.9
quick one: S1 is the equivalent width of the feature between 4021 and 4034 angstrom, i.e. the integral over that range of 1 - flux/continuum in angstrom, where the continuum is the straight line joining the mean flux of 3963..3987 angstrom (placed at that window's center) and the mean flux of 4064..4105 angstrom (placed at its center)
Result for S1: -3.2 angstrom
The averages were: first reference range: 23.1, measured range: 37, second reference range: 36.6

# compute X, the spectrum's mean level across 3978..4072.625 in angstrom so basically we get 36.3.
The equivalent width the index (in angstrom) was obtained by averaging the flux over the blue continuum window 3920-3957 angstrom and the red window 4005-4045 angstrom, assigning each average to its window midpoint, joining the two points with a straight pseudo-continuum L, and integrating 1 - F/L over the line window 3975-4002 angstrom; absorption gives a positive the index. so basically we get -2.98 angstrom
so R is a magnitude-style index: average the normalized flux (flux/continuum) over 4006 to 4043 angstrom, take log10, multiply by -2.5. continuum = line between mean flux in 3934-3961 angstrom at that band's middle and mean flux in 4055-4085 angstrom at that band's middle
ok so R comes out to -0.19 mag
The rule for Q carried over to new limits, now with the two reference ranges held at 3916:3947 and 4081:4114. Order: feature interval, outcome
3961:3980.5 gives 3.5 angstrom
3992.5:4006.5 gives -5.0 angstrom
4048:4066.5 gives -1.9 angstrom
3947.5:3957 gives -3.3 angstrom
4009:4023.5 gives -4.4 angstrom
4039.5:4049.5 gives -1.5 angstrom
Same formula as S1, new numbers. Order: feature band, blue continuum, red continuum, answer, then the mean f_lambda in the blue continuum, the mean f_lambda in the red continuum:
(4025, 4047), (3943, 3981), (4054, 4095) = -3.0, 23.6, 37.1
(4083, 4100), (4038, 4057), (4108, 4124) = 0.0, 37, 39.6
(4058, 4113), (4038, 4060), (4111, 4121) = 2.9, 36.9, 40.2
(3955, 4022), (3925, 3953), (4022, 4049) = -4.9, 19.3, 36.9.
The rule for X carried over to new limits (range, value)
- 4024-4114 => 36.8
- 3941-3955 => 26.3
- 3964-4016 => 30.7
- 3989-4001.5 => 36.3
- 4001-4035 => 37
